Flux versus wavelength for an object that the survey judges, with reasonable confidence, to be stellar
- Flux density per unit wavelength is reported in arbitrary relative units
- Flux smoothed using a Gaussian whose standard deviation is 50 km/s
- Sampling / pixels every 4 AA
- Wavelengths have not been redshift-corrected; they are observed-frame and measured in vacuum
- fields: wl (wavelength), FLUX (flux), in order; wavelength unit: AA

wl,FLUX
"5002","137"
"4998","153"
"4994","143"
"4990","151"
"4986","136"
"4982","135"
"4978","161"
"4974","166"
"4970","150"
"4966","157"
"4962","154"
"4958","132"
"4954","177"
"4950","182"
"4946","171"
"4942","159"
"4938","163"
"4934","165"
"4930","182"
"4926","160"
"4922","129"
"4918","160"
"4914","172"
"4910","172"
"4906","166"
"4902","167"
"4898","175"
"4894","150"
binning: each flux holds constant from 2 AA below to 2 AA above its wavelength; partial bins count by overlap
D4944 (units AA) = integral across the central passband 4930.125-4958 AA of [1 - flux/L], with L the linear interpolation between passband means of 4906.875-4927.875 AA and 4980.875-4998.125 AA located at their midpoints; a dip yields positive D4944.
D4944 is -2.7 AA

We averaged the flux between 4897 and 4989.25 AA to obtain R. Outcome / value 160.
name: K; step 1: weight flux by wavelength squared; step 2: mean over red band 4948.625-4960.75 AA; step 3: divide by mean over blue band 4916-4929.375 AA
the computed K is 1.07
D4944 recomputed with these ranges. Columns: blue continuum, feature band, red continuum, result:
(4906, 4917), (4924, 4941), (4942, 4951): 0.4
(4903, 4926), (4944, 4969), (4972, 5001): -1.3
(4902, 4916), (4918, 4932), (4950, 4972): 0.7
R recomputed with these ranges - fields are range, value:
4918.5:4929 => 150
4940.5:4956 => 173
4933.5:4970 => 161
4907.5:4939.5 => 163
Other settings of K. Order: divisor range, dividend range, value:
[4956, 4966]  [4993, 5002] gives 1.02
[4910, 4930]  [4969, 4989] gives 0.96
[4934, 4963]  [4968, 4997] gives 0.93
